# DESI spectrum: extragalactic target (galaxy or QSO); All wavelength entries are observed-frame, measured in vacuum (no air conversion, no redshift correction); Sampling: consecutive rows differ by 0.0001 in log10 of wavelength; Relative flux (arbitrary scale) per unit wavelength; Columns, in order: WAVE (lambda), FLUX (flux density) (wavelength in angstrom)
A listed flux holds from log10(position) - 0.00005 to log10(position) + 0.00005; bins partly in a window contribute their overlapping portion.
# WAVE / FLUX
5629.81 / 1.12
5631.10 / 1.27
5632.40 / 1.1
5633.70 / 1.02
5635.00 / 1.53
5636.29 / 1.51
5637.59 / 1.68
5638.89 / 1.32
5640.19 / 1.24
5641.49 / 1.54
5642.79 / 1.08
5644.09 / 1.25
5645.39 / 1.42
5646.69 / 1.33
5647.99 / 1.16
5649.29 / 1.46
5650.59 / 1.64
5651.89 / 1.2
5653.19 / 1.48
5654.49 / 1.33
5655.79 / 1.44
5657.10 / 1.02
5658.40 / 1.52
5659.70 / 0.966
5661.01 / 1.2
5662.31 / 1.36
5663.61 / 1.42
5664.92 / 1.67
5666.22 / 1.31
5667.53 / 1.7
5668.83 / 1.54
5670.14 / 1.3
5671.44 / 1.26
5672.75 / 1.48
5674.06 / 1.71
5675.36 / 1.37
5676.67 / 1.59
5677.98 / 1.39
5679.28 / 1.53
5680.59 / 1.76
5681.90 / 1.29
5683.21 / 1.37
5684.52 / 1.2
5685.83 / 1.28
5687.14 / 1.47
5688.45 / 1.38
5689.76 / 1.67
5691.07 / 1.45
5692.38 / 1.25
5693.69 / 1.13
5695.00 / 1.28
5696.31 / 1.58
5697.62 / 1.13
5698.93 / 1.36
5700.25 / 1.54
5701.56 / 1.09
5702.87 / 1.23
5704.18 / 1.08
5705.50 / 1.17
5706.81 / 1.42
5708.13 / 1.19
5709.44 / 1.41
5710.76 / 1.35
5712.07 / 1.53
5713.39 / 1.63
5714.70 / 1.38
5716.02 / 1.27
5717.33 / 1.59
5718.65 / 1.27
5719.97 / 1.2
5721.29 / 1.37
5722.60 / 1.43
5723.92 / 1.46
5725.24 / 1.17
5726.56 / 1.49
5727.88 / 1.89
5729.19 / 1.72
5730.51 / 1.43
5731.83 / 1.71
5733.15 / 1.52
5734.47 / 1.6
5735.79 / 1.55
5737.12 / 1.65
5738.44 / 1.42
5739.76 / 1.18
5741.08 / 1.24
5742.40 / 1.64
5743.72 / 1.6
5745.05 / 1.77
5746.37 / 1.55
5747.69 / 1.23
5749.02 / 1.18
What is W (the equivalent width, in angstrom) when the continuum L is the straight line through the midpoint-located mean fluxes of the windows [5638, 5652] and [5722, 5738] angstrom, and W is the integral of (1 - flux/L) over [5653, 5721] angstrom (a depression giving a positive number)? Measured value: 3.2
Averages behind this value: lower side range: 1.34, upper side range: 1.55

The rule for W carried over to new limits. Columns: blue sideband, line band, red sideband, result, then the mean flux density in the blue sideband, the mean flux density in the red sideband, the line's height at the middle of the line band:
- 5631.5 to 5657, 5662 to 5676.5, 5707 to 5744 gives -0.96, 1.35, 1.46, 1.38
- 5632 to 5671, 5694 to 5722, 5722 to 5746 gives 2.65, 1.36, 1.53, 1.47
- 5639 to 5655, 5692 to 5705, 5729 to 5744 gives 1.58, 1.34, 1.51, 1.44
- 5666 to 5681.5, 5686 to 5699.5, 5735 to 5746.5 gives 1.20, 1.5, 1.51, 1.5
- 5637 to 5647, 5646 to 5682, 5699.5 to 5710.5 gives -2.32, 1.36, 1.27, 1.33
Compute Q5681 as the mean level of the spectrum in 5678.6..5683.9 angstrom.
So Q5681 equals 1.49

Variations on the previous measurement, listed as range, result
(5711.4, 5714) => 1.58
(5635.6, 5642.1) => 1.46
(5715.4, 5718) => 1.43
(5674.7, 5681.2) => 1.53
